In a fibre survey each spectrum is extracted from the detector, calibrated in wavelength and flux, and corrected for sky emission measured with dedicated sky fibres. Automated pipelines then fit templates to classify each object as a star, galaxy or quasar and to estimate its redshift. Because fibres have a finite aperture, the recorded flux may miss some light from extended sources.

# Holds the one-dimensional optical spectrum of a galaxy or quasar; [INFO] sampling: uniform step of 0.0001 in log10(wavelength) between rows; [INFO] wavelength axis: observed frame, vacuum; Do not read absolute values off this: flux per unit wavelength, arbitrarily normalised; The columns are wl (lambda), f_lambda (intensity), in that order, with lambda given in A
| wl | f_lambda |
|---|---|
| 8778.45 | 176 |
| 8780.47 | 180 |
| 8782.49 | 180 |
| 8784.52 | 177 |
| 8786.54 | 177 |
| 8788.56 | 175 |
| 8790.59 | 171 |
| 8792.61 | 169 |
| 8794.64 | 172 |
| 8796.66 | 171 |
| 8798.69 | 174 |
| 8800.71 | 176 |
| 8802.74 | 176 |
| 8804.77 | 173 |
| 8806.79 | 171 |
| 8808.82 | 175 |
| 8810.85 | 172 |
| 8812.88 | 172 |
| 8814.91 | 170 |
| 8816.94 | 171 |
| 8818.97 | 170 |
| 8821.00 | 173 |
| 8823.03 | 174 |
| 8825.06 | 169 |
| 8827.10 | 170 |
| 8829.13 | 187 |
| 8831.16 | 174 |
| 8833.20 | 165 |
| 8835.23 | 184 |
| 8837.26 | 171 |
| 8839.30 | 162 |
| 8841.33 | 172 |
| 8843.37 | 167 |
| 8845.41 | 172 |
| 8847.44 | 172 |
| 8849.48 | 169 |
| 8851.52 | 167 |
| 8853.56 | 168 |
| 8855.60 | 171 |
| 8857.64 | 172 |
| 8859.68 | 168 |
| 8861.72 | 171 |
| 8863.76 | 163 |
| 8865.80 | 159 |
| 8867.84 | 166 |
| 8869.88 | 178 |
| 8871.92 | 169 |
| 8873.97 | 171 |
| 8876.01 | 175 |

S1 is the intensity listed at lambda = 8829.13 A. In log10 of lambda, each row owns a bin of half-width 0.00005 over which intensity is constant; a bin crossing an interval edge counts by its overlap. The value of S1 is 187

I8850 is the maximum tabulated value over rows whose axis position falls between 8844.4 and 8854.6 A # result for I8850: 172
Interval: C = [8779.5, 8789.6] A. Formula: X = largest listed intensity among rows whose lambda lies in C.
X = 180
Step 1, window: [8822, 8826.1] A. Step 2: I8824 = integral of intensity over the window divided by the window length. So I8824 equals 171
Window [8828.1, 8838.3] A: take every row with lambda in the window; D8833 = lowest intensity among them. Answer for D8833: 165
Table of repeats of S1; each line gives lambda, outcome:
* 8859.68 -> 168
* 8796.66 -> 171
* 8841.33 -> 172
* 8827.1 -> 170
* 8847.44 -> 172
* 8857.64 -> 172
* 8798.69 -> 174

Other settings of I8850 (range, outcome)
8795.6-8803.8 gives 176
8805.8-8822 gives 175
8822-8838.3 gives 187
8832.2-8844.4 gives 184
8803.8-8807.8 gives 173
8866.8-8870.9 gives 178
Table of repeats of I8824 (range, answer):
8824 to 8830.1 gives 175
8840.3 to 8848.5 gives 171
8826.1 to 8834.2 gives 174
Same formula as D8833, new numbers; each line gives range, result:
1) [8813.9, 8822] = 170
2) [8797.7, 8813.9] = 171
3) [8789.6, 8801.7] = 169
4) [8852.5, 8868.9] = 159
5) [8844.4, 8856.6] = 167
